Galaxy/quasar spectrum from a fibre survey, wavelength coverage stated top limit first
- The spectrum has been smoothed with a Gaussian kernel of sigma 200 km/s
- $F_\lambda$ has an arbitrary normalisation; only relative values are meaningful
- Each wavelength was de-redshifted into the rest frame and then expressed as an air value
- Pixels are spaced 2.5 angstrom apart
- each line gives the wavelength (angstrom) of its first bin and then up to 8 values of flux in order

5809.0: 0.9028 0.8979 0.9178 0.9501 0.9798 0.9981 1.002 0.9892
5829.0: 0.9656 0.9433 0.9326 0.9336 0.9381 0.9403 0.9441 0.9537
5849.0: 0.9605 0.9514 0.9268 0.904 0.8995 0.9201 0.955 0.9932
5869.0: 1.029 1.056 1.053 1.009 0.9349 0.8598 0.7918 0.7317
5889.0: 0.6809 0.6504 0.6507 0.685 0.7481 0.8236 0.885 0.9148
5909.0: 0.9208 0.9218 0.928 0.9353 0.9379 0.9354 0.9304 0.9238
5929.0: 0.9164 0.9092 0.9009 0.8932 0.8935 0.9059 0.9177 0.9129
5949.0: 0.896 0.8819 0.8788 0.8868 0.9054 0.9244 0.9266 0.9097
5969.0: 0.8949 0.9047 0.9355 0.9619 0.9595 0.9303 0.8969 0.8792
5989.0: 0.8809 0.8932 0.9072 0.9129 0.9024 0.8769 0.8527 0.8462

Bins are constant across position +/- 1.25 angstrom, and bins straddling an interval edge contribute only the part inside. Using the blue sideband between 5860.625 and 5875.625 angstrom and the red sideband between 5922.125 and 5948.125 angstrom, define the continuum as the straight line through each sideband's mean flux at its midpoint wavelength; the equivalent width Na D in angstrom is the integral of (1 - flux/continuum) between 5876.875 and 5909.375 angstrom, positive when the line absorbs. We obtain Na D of 5.9 angstrom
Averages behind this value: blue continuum 1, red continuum 0.911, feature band 0.793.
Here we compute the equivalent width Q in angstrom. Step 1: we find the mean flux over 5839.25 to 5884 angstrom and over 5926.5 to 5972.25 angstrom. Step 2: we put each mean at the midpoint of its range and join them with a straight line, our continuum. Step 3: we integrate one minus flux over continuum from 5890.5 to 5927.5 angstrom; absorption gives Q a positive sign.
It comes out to 2.9 angstrom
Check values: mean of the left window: 0.953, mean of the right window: 0.904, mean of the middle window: 0.854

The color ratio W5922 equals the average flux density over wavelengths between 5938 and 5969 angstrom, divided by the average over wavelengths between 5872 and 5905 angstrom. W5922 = 1.1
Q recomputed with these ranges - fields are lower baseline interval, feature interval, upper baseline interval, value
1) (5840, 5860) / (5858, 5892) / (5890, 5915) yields -1.0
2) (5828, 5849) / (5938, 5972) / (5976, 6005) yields 0.4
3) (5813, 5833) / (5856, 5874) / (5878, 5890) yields -2.6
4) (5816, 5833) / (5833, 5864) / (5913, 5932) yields 0.9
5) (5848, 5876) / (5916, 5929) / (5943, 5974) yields 0.0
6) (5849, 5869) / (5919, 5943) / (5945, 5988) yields 0.2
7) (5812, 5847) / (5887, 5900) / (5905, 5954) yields 3.4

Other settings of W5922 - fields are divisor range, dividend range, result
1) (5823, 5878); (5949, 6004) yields 0.94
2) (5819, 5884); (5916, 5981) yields 0.96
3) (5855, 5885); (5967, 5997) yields 0.96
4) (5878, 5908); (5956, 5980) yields 1.18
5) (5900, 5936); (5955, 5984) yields 1.01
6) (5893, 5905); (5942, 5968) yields 1.19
